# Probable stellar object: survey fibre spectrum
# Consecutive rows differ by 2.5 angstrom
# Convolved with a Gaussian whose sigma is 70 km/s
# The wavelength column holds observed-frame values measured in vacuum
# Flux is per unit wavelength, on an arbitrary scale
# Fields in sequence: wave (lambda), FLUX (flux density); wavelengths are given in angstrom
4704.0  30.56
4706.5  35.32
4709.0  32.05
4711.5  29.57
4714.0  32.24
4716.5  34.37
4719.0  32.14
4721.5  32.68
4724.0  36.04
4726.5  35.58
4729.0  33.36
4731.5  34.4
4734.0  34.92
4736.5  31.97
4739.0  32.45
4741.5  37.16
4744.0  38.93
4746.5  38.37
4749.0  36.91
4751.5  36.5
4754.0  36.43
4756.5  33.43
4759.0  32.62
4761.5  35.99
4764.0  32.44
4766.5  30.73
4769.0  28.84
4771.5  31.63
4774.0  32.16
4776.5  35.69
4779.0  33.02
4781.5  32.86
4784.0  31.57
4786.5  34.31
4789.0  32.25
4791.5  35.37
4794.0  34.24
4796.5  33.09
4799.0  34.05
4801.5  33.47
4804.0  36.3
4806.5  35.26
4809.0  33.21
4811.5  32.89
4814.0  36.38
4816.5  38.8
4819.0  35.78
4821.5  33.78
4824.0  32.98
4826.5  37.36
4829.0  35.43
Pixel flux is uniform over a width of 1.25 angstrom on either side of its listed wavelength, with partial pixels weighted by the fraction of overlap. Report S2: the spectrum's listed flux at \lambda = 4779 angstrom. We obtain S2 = 33.02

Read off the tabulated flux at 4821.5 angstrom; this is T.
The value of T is 33.78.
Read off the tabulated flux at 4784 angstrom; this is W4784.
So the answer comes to 31.57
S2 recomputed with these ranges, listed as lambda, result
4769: 28.84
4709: 32.05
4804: 36.3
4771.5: 31.63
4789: 32.25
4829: 35.43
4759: 32.62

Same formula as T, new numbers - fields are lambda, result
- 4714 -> 32.24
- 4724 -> 36.04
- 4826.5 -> 37.36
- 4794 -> 34.24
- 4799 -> 34.05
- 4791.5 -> 35.37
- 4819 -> 35.78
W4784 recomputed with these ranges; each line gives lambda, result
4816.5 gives 38.8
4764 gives 32.44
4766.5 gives 30.73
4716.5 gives 34.37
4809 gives 33.21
